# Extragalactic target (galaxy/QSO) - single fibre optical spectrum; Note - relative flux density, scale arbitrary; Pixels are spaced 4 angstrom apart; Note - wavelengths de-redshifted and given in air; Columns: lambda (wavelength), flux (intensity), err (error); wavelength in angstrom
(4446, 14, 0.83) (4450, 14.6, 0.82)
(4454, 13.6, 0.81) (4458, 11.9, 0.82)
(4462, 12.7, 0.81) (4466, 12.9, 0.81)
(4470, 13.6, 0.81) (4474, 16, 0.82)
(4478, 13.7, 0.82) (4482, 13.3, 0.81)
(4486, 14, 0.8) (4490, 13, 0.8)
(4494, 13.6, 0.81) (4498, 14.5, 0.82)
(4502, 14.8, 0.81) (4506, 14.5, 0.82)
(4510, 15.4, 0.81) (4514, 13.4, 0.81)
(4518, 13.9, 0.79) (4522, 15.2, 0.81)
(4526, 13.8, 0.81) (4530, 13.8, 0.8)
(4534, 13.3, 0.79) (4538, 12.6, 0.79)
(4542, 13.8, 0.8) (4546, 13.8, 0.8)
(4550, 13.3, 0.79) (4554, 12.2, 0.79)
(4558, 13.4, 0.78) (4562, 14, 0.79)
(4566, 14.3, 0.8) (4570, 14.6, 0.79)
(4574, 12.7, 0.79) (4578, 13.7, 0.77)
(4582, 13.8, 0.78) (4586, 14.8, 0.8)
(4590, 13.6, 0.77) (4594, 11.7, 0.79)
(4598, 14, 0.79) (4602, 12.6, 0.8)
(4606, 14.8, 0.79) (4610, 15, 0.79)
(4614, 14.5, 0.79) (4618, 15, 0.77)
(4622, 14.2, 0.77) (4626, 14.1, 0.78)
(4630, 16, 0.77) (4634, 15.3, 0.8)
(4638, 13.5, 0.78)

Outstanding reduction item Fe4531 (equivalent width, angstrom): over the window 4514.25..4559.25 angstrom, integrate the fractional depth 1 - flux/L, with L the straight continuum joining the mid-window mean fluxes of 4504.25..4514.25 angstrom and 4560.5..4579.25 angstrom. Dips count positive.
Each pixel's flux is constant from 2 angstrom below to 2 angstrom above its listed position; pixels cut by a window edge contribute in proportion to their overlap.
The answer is 2.3 angstrom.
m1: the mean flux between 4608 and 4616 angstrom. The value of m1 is 14.8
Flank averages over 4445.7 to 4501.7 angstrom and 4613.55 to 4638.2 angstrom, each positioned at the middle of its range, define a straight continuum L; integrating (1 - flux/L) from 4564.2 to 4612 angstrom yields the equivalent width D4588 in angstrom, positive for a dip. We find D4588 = 2.3 angstrom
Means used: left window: 13.7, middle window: 13.8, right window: 14.8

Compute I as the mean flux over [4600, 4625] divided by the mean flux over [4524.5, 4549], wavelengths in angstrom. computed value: 1.06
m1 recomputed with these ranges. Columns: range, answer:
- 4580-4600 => 13.6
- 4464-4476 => 14.2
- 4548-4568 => 13.4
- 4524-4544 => 13.5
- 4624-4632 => 15.1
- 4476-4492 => 13.5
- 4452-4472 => 12.9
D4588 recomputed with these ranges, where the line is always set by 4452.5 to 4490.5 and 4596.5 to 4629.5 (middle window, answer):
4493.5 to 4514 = -1.2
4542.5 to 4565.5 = 0.9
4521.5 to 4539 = 0.2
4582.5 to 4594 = 0.4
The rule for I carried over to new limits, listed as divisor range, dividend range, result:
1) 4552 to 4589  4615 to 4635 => 1.08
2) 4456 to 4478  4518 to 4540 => 1.02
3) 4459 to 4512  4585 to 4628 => 1.00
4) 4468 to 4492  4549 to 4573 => 0.98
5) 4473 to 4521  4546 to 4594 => 0.96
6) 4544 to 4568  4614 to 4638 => 1.09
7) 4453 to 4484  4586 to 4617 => 1.03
